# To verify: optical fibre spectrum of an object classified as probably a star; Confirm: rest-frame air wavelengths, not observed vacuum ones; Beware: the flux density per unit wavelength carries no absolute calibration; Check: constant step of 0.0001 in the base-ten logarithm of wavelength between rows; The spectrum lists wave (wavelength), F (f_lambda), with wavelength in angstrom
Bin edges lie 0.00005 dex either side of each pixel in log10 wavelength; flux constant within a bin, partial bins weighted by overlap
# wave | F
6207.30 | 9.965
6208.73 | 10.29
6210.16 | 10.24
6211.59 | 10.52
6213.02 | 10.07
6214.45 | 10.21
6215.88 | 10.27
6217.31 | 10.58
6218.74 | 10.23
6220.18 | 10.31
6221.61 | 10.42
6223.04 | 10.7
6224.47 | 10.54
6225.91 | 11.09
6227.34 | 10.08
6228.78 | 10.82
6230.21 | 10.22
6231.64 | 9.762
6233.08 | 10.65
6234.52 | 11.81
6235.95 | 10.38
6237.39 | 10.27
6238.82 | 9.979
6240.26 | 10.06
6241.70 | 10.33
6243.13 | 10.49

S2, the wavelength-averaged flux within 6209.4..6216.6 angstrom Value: 10.3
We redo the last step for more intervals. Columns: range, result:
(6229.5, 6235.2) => 10.6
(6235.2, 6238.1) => 10.4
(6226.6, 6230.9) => 10.4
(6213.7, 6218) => 10.4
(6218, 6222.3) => 10.3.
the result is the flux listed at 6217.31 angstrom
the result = 10.58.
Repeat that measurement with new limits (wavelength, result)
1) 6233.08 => 10.65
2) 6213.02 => 10.07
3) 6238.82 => 9.979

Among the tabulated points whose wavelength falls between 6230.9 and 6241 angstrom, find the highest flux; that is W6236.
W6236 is 11.81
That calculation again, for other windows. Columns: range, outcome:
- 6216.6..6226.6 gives 11.09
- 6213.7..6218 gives 10.58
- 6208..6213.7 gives 10.52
